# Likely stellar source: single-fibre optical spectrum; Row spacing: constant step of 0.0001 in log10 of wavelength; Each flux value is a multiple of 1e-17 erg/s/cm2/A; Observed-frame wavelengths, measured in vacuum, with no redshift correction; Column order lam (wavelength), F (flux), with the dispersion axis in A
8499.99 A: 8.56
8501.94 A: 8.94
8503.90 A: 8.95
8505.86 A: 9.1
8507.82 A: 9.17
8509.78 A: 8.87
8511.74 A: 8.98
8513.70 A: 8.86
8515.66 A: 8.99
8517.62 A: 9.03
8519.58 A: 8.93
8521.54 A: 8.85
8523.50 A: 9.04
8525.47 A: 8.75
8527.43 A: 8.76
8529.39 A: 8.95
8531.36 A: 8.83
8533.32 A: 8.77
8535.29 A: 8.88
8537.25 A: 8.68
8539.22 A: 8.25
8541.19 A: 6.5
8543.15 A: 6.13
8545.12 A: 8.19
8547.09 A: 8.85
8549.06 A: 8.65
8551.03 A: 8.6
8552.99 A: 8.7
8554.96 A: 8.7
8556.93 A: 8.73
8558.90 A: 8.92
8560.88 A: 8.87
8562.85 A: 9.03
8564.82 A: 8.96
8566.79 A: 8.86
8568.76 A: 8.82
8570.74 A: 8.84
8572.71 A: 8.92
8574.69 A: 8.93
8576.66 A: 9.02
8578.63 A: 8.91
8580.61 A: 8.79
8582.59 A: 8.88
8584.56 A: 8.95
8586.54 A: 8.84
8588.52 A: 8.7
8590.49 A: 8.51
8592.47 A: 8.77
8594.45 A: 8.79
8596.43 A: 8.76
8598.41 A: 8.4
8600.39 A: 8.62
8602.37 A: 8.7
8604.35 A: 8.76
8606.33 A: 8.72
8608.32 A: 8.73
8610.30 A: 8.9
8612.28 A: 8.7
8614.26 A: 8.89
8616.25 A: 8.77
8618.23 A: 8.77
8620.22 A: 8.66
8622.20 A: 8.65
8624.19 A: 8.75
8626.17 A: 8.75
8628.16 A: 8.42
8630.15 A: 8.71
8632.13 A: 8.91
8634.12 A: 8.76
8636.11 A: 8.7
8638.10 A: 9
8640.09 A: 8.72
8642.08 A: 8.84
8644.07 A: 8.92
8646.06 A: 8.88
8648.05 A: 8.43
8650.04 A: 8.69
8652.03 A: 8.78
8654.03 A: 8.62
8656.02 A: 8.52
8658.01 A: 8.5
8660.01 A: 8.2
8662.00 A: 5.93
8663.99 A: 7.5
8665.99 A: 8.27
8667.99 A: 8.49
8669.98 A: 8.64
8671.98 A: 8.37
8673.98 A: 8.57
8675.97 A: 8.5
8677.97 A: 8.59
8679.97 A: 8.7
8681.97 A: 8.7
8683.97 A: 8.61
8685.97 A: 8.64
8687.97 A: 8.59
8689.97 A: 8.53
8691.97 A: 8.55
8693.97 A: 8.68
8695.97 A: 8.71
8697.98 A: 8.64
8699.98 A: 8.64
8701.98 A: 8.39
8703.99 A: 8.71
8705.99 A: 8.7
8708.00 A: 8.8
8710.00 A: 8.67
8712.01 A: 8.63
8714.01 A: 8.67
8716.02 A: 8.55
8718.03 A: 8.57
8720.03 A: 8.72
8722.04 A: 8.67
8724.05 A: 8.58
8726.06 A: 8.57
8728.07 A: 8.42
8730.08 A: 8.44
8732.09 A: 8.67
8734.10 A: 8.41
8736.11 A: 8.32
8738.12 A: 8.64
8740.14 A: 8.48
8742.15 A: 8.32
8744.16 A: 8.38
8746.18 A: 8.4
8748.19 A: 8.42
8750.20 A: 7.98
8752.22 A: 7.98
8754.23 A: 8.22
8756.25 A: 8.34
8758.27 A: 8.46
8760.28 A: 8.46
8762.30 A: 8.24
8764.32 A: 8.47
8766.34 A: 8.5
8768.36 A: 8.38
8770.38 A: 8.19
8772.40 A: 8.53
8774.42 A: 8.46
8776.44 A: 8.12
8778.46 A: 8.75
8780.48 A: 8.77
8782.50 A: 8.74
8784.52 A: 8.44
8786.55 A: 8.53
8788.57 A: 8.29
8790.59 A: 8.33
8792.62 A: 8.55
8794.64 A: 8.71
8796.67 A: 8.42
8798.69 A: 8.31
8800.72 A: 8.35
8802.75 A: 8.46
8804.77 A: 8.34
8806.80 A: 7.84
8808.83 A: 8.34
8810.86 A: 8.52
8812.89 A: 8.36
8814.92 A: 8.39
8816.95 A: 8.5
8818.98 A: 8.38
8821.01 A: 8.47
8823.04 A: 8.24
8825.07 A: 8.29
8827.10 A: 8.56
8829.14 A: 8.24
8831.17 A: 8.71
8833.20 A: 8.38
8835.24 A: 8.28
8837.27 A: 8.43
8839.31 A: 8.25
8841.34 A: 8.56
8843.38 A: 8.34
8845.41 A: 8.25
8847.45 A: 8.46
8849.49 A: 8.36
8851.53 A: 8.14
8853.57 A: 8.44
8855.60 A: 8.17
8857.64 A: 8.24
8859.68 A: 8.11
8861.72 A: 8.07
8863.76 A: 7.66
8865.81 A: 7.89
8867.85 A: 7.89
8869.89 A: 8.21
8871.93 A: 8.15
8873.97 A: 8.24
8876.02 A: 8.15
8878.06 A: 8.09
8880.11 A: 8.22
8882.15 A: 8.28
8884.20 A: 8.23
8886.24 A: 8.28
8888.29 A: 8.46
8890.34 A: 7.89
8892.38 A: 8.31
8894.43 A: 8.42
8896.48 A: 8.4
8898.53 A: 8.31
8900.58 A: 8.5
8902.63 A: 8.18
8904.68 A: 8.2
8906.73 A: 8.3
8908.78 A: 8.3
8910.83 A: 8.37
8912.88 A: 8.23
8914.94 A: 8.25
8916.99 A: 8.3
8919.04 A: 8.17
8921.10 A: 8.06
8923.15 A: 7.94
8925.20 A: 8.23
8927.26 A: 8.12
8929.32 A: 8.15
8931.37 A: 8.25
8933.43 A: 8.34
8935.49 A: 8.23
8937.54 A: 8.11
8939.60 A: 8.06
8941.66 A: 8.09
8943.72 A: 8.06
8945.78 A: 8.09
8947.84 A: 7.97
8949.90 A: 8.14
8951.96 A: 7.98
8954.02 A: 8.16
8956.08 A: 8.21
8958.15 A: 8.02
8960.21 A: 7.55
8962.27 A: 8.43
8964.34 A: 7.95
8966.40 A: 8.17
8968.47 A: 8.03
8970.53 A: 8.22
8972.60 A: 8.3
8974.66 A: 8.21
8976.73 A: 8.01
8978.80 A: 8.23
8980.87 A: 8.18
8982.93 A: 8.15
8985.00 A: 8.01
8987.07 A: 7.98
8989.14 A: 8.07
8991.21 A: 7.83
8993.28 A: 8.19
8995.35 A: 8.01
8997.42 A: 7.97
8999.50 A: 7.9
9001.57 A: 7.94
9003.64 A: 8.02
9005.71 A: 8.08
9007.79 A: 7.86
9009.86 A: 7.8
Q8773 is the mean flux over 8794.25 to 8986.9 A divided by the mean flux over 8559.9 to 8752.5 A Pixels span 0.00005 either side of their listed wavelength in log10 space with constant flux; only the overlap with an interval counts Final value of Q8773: 0.95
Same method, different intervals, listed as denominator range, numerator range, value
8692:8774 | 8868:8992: 0.96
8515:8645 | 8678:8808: 0.98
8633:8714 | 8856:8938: 0.96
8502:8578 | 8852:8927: 0.94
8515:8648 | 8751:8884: 0.96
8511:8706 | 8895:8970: 0.95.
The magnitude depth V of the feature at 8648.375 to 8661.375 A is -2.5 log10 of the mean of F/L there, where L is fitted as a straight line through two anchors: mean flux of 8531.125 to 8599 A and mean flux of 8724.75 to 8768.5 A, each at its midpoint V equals 0.00 mag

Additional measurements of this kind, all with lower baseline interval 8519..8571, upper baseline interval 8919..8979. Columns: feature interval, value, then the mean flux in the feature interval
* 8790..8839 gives -0.02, 8.39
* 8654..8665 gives 0.09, 7.82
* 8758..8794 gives -0.02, 8.46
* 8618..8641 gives -0.03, 8.73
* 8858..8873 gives 0.03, 8.01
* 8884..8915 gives -0.02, 8.29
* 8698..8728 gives -0.03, 8.63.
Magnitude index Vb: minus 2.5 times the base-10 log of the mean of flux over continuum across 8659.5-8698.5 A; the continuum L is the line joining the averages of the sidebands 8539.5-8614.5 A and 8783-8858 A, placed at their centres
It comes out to 0.02 mag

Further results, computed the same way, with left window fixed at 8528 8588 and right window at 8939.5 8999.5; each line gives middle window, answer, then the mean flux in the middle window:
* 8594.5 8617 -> -0.02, 8.72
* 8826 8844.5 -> -0.02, 8.42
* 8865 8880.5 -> 0.01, 8.1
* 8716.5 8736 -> -0.02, 8.55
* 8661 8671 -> 0.10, 7.77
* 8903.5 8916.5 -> -0.02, 8.28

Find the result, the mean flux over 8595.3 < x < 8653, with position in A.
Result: 8.73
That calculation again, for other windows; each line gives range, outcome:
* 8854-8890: 8.14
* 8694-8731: 8.62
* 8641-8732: 8.52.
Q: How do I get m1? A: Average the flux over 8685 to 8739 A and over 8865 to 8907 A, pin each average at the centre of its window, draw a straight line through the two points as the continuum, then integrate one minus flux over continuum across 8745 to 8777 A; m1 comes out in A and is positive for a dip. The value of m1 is 0.6 A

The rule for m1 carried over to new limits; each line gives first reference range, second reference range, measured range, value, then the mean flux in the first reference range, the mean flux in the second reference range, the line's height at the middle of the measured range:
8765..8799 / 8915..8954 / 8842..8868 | 0.45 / 8.48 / 8.13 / 8.31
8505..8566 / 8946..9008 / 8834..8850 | -0.24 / 8.66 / 8.06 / 8.25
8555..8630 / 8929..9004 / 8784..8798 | -0.09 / 8.78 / 8.09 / 8.41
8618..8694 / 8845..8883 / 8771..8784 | -0.36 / 8.54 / 8.16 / 8.31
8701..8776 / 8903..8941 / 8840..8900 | 0.42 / 8.47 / 8.2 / 8.27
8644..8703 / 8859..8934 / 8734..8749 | -0.09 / 8.45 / 8.19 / 8.37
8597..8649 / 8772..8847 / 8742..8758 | 0.48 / 8.73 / 8.42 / 8.52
